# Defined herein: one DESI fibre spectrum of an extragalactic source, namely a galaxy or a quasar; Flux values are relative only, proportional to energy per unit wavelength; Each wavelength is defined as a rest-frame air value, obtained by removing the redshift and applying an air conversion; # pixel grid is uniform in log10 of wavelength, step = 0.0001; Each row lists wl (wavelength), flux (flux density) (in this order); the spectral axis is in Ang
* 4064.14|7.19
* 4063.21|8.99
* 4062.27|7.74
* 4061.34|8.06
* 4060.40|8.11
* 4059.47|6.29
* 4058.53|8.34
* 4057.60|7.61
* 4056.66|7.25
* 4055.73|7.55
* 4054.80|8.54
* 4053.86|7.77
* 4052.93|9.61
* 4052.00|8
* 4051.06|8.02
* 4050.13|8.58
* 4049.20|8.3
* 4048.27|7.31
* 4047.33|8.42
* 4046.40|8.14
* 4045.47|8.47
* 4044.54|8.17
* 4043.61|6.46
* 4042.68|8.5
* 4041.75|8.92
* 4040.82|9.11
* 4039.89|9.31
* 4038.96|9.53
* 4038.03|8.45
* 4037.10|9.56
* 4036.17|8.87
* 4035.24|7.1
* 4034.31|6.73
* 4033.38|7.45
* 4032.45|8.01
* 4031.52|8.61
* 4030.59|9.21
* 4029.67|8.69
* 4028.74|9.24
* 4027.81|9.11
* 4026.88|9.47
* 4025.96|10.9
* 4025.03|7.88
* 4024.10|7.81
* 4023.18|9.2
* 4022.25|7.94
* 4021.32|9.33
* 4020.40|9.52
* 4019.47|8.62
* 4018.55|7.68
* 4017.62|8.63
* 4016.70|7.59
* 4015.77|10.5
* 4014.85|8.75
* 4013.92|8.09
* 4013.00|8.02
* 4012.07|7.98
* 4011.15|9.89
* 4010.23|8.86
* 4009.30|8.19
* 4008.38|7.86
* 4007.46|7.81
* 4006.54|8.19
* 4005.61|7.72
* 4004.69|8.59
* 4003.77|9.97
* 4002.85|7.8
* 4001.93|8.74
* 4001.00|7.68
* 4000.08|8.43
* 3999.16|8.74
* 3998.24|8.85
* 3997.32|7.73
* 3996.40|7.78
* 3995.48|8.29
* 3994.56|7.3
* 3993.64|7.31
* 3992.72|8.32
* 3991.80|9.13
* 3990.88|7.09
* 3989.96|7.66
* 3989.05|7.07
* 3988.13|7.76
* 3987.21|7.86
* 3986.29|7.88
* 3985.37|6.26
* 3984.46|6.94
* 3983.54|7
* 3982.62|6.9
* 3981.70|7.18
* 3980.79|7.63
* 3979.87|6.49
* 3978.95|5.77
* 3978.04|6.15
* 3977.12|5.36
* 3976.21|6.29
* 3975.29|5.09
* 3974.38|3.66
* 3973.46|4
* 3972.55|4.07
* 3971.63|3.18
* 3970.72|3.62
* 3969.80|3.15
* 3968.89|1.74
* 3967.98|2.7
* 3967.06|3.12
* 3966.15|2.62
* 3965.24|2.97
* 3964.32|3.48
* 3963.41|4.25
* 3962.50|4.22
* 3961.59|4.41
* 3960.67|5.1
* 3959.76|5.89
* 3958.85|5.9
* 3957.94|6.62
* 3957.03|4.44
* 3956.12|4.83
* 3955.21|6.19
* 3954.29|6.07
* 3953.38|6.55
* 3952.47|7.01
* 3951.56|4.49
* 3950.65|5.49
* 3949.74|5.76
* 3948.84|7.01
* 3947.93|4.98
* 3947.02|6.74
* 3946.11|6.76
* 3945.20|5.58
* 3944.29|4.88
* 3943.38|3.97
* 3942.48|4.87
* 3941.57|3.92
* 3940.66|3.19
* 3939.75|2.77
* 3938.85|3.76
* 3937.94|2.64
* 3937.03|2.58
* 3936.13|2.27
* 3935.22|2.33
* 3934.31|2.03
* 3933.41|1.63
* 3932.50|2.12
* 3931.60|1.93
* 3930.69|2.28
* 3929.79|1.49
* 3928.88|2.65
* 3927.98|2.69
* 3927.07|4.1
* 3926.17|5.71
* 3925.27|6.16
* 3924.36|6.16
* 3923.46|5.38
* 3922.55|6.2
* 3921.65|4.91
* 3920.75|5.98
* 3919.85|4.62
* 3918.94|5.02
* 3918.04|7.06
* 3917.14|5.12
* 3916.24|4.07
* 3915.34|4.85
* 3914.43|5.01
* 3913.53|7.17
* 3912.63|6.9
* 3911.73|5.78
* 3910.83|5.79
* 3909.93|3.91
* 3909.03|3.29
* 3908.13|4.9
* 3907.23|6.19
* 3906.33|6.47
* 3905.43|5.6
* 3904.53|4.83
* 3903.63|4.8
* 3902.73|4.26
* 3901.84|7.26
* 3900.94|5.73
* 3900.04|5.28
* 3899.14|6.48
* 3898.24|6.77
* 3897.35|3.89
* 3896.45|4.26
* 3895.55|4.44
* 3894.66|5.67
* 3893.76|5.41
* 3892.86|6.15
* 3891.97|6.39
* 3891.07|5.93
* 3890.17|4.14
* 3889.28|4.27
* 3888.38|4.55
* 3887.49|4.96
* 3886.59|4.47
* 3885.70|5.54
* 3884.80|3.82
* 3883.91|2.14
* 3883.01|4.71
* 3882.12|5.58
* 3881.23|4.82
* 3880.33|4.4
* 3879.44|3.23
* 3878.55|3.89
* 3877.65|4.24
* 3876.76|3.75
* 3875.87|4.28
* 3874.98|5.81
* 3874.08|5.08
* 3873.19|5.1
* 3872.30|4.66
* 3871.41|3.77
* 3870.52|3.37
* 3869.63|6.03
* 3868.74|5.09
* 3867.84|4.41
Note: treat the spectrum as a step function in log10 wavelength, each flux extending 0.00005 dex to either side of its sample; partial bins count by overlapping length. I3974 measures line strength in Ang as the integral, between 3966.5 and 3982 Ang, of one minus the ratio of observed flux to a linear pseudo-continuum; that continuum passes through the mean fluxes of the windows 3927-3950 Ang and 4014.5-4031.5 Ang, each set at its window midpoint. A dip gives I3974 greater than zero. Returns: 3.4 Ang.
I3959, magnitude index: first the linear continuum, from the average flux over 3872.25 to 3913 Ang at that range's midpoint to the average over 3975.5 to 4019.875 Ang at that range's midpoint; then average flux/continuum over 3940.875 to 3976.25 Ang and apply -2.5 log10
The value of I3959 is 0.38 mag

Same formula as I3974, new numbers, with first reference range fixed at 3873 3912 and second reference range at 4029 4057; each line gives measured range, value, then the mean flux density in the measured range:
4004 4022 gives -2.1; 8.53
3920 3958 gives 10.0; 4.44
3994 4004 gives -1.3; 8.25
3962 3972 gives 5.2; 3.19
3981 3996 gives -0.9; 7.5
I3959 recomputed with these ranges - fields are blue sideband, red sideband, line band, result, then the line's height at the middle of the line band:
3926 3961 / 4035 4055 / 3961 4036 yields -0.080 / 6.55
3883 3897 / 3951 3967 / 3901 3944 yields 0.107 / 4.87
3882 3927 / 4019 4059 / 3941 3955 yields 0.130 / 6.3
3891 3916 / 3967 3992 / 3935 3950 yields 0.272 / 5.61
